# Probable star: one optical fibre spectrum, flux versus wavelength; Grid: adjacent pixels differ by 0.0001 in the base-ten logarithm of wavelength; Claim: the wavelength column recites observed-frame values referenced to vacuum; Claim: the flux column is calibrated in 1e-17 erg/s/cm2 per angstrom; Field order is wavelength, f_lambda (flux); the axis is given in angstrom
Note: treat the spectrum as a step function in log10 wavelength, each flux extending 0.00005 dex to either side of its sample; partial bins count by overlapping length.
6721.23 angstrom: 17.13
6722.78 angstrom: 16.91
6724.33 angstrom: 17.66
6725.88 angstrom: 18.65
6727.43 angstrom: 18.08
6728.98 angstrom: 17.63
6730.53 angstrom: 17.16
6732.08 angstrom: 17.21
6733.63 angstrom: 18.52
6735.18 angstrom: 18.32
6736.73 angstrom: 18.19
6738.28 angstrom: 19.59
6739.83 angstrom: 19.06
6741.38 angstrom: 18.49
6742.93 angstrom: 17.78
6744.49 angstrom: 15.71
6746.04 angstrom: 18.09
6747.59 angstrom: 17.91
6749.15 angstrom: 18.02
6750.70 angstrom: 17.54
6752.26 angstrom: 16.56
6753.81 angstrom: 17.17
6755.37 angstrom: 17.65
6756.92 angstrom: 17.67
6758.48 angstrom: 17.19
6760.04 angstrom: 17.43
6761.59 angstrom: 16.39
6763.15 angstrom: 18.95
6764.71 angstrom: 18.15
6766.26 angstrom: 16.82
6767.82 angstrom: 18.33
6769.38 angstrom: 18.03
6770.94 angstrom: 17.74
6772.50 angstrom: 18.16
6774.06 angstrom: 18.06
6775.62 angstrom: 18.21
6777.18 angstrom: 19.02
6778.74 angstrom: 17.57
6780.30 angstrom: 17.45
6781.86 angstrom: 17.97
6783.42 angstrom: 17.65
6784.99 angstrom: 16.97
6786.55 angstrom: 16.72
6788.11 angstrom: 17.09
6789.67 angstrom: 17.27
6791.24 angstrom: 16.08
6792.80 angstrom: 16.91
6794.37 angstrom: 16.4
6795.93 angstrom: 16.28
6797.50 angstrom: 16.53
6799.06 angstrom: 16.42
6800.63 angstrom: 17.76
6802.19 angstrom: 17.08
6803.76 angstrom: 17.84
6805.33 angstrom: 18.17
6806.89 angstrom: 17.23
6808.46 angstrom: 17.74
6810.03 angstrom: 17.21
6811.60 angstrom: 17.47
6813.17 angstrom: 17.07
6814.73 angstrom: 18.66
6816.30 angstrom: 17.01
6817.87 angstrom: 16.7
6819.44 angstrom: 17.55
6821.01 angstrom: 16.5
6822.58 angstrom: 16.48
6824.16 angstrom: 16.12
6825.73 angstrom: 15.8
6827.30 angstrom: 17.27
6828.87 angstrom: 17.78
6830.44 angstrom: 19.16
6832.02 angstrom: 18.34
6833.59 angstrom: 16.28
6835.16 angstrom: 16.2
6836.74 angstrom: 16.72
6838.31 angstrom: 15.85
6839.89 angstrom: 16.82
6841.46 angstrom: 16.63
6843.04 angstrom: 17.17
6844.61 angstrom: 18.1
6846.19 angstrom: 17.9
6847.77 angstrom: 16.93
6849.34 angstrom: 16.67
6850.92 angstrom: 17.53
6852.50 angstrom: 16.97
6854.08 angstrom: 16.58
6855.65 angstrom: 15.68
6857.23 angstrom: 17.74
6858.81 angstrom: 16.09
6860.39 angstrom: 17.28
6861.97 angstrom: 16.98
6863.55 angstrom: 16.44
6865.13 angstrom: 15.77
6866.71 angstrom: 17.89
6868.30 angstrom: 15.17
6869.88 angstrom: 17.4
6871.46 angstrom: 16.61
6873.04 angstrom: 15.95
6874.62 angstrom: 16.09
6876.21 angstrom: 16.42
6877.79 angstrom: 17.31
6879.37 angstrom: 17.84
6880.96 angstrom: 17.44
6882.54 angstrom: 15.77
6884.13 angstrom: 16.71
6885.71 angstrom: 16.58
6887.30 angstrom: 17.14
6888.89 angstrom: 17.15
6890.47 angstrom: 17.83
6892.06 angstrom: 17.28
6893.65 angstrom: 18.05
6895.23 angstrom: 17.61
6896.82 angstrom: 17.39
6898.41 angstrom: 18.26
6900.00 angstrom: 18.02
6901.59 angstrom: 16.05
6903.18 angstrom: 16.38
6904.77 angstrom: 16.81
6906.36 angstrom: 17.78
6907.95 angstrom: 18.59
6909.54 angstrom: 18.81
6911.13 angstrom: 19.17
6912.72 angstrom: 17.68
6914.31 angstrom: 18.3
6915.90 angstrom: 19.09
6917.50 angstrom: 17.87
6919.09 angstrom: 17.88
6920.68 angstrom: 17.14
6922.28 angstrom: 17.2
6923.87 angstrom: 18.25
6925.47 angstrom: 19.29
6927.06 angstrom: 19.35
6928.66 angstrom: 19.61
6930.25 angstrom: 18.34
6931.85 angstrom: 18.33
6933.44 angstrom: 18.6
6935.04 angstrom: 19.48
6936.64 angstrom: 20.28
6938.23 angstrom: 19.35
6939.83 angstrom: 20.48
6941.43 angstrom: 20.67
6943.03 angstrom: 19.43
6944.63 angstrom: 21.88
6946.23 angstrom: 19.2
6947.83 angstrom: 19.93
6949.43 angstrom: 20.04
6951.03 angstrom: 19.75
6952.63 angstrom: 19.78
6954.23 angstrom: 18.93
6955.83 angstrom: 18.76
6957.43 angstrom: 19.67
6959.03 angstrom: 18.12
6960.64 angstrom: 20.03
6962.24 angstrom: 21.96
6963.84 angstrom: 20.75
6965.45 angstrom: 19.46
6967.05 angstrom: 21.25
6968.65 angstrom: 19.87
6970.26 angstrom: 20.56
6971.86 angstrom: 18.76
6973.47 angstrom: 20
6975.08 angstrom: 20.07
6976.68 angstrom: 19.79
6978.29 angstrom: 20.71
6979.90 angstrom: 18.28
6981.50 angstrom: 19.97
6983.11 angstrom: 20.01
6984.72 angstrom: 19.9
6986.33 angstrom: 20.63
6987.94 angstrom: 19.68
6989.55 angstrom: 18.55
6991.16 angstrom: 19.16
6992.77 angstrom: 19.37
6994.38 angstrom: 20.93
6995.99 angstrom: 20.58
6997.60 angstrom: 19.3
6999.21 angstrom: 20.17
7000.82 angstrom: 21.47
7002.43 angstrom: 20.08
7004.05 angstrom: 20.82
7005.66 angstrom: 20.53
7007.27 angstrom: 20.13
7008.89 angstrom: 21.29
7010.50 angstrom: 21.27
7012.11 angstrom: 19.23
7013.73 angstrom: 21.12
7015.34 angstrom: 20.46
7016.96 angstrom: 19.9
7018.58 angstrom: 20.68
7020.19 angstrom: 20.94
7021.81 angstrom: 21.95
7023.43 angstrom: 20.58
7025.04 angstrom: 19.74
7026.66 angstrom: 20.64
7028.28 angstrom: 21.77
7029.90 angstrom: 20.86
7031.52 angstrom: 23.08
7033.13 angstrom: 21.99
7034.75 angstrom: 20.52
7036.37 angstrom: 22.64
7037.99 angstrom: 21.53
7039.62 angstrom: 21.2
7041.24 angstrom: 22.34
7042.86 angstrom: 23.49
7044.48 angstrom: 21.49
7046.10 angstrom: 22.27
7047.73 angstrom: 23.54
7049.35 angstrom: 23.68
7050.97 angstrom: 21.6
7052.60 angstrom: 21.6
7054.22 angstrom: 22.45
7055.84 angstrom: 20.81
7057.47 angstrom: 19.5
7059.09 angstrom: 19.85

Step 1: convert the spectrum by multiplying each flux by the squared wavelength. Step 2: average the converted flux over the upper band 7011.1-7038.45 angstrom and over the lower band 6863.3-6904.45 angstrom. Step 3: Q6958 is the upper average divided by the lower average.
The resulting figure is 1.29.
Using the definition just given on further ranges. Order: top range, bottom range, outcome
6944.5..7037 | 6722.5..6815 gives 1.23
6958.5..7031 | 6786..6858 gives 1.25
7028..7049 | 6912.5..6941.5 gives 1.22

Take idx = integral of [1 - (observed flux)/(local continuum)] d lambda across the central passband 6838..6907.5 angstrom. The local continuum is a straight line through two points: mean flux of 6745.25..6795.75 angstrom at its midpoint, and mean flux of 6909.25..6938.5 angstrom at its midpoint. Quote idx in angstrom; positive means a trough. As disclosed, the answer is 4.9 angstrom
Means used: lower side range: 17.5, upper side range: 18.6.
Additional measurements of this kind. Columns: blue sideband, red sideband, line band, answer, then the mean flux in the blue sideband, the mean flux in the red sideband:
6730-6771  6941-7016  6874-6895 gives 2.2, 17.8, 20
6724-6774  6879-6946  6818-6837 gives 1.1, 17.8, 18.2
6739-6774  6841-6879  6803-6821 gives -0.3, 17.7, 16.8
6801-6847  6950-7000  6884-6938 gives 2.0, 17.2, 19.8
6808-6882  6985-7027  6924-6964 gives -1.3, 17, 20.3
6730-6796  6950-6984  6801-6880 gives 6.2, 17.6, 19.8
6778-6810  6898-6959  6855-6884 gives 2.3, 17.2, 18.8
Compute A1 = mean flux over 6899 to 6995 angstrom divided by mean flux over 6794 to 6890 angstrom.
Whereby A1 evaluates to 1.1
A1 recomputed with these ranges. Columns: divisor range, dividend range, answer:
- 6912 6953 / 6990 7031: 1.07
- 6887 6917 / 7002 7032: 1.17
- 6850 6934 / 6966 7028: 1.16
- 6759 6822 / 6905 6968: 1.10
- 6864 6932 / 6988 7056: 1.20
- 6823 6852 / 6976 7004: 1.17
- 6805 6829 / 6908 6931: 1.08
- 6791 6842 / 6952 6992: 1.16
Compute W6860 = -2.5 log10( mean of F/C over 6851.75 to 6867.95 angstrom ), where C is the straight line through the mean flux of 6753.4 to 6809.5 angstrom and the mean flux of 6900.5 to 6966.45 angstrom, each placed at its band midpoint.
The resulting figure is 0.10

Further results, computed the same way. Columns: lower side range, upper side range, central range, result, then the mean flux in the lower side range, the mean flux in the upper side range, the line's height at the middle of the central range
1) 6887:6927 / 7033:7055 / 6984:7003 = 0.031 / 17.8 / 22.2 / 20.6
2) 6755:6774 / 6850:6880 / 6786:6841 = 0.012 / 17.7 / 16.7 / 17.2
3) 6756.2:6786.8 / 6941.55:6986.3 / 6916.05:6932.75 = 0.064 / 17.7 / 19.9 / 19.5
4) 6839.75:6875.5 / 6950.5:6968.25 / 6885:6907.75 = 0.039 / 16.8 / 19.9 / 18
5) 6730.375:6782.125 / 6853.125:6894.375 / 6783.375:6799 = 0.051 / 17.8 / 16.8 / 17.5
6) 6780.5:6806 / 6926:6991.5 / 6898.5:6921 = 0.065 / 17.1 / 19.7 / 19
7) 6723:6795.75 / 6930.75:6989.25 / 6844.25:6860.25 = 0.101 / 17.7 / 19.8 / 18.7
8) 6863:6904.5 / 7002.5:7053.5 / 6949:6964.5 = -0.033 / 16.9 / 21.4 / 19.2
